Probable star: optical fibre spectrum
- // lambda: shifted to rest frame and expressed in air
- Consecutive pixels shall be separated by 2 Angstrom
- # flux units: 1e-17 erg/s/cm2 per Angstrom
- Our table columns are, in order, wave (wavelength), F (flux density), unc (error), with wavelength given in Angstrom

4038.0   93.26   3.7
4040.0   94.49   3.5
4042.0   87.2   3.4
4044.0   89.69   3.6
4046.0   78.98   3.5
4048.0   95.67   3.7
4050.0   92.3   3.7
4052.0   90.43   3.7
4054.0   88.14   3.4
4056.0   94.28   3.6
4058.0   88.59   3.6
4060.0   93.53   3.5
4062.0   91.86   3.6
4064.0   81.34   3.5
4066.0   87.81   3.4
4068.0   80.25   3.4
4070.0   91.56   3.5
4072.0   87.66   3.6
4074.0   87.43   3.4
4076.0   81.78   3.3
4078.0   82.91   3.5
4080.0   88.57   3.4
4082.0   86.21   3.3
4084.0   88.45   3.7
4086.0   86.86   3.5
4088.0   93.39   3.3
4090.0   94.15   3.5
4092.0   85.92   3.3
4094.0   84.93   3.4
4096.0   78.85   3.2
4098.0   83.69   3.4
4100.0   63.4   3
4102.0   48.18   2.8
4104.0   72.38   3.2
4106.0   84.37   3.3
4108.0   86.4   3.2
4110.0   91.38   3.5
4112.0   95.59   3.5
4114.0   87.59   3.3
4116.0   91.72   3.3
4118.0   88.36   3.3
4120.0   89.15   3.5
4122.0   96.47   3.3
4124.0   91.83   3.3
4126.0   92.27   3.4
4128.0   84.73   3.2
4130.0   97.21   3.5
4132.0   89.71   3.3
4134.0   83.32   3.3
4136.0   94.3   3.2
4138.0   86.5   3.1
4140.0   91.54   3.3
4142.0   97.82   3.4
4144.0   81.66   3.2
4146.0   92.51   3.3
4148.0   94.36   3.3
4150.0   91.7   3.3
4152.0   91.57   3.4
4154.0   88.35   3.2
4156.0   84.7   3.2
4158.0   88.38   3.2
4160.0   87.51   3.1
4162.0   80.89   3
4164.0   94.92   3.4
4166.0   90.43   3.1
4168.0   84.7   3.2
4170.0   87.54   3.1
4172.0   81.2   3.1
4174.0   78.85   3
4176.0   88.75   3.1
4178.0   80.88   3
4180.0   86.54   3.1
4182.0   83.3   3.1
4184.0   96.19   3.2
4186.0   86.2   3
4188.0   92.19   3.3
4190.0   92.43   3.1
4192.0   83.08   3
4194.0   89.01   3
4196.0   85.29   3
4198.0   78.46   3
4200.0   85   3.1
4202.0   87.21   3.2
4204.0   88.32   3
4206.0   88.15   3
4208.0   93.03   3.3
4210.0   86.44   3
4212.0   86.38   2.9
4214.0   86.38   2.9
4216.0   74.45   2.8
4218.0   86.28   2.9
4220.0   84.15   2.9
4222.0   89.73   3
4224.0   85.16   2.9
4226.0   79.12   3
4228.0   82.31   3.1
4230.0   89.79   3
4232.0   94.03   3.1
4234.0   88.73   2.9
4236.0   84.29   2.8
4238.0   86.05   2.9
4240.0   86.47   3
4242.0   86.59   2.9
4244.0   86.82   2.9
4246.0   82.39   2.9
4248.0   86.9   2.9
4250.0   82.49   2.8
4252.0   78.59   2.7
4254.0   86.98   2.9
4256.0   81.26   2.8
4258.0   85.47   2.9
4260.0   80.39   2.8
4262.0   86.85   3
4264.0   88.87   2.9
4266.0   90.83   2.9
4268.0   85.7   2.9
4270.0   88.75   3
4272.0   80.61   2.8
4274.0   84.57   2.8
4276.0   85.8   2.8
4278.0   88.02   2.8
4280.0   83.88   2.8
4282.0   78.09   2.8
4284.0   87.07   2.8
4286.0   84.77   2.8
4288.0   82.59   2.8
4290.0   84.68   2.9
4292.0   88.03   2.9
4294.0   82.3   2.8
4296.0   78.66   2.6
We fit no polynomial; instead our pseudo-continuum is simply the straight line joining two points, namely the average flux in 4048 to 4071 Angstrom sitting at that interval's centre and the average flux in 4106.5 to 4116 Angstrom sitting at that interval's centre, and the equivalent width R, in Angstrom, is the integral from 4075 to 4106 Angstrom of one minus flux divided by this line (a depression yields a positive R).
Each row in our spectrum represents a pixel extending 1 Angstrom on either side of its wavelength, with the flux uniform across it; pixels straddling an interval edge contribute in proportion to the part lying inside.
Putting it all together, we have 2.9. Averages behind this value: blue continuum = 89.4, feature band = 81.4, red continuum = 90.1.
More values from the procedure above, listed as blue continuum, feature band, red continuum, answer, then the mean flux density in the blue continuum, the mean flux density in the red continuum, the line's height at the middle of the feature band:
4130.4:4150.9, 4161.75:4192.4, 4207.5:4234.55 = 0.52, 90.5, 86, 88.5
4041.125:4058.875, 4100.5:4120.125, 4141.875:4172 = 1.38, 89.5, 88.6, 89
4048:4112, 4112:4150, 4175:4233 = -2.18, 85.4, 86.5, 85.8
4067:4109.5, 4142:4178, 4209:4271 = -1.53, 82.8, 85.4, 84.1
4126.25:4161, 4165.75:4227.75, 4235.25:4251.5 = 1.00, 89.8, 85.1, 87.3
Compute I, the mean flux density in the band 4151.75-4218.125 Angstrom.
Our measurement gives 86.5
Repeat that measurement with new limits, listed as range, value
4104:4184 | 88.6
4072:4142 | 86.4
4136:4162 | 89.6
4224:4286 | 85.2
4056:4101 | 86.1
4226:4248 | 86.4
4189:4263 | 85.5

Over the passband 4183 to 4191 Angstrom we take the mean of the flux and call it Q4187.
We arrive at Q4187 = 91.8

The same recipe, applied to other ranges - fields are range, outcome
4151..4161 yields 88.1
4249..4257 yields 82.3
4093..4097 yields 81.9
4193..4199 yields 84.3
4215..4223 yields 83.7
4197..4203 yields 83.6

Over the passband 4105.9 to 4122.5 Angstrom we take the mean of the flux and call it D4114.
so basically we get 90.2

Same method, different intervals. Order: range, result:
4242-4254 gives 84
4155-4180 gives 85.8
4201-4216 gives 87.1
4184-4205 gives 87.2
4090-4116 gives 81.2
